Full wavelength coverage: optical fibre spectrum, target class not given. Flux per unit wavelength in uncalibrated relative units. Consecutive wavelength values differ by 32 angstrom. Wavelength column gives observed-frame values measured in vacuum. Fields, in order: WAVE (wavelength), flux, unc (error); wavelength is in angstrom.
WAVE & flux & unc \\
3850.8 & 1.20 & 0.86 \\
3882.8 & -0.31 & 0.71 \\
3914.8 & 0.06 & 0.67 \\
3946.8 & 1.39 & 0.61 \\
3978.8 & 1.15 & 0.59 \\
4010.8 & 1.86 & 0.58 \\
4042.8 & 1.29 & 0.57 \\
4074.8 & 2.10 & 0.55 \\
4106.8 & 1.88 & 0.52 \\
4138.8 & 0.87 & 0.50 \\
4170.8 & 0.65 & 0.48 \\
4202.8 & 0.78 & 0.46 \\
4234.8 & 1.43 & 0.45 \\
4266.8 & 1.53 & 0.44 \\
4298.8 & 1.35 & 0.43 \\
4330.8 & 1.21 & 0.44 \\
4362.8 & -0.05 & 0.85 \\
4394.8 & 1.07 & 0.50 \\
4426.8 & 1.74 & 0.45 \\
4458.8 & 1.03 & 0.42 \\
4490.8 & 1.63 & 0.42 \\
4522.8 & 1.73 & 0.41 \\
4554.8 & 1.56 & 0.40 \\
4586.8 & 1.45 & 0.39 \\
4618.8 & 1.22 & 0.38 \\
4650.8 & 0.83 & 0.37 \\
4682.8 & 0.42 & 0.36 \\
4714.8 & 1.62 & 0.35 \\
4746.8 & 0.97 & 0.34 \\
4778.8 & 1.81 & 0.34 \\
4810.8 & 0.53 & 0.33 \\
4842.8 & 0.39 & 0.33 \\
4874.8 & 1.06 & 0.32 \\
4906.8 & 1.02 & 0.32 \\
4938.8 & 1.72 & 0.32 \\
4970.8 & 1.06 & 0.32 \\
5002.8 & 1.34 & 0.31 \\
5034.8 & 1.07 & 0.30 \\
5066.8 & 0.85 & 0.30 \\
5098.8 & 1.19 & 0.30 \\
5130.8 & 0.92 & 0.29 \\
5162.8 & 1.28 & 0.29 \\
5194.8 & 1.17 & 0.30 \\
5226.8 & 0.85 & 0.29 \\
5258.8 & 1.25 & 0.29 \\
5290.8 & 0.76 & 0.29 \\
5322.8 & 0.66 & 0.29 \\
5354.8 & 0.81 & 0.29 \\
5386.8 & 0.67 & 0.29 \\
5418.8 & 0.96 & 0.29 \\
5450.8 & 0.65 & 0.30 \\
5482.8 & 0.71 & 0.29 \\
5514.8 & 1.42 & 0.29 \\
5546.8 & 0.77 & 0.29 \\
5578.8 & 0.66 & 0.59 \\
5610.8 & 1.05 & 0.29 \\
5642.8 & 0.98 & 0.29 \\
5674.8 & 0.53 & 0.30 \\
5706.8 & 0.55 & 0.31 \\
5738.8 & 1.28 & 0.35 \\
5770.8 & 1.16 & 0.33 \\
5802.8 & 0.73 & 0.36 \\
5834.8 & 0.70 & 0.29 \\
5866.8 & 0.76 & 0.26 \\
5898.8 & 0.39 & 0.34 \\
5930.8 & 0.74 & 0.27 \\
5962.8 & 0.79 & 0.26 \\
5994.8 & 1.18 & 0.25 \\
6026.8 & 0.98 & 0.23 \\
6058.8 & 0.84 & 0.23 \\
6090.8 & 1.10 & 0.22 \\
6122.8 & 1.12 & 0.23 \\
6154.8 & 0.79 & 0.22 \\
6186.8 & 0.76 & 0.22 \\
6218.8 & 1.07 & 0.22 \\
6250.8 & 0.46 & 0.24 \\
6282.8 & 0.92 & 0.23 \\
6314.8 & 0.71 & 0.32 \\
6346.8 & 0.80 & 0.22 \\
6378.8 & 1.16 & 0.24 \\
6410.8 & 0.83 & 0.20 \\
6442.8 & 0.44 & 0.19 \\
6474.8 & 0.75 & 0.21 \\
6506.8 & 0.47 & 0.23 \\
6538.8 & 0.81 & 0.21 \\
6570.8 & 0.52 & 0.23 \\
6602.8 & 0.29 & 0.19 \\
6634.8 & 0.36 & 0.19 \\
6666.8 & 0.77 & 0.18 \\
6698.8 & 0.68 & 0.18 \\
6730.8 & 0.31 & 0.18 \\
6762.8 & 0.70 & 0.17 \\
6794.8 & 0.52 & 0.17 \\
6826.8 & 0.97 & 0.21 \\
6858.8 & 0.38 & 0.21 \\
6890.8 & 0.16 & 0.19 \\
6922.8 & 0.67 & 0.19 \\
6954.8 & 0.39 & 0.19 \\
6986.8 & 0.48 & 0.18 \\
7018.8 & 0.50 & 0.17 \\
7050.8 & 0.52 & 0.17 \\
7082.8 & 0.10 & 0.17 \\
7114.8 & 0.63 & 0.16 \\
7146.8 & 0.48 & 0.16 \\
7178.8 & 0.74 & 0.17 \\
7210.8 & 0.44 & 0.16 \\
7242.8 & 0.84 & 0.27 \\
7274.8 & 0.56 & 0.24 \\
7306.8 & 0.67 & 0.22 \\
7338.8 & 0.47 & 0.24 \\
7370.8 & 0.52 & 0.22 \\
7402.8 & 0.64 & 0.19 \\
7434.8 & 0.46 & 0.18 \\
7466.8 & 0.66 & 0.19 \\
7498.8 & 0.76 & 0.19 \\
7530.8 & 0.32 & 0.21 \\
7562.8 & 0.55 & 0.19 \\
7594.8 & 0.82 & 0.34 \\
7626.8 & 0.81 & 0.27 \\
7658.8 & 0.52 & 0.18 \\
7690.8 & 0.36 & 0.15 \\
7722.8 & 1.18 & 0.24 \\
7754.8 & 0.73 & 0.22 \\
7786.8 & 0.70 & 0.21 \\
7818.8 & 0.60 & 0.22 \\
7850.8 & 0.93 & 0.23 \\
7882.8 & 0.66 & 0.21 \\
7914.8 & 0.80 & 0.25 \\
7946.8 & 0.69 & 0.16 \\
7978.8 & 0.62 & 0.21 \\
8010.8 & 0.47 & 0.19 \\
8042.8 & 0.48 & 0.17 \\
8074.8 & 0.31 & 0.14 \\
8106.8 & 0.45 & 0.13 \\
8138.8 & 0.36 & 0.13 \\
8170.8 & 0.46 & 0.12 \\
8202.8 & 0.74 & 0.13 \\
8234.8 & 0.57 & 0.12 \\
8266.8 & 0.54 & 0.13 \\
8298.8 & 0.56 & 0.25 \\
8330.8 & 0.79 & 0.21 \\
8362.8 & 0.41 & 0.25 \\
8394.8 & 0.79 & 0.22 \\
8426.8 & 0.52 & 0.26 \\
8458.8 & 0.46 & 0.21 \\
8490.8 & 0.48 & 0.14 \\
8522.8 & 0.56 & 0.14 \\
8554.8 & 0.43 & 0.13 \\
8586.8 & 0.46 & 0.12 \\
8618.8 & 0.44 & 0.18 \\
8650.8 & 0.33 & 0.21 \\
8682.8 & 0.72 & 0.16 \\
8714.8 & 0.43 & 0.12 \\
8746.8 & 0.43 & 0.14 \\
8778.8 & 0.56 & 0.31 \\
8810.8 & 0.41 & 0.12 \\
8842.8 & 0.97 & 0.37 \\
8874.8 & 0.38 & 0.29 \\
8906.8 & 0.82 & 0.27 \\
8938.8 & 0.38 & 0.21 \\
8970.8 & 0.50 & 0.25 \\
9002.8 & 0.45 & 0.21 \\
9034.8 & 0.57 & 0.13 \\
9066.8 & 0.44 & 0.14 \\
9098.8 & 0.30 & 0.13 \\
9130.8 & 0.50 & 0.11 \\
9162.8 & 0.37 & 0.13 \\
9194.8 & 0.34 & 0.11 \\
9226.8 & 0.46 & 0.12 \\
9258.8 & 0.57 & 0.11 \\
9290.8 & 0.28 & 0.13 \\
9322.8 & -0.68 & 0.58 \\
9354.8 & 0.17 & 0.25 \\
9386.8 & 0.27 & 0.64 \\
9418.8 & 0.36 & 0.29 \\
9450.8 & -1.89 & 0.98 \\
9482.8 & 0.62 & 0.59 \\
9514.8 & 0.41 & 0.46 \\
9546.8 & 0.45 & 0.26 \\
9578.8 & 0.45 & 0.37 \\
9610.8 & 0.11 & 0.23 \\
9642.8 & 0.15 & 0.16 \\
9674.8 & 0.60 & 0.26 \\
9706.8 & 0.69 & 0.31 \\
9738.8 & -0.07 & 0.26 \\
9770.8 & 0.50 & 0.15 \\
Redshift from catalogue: 1.035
